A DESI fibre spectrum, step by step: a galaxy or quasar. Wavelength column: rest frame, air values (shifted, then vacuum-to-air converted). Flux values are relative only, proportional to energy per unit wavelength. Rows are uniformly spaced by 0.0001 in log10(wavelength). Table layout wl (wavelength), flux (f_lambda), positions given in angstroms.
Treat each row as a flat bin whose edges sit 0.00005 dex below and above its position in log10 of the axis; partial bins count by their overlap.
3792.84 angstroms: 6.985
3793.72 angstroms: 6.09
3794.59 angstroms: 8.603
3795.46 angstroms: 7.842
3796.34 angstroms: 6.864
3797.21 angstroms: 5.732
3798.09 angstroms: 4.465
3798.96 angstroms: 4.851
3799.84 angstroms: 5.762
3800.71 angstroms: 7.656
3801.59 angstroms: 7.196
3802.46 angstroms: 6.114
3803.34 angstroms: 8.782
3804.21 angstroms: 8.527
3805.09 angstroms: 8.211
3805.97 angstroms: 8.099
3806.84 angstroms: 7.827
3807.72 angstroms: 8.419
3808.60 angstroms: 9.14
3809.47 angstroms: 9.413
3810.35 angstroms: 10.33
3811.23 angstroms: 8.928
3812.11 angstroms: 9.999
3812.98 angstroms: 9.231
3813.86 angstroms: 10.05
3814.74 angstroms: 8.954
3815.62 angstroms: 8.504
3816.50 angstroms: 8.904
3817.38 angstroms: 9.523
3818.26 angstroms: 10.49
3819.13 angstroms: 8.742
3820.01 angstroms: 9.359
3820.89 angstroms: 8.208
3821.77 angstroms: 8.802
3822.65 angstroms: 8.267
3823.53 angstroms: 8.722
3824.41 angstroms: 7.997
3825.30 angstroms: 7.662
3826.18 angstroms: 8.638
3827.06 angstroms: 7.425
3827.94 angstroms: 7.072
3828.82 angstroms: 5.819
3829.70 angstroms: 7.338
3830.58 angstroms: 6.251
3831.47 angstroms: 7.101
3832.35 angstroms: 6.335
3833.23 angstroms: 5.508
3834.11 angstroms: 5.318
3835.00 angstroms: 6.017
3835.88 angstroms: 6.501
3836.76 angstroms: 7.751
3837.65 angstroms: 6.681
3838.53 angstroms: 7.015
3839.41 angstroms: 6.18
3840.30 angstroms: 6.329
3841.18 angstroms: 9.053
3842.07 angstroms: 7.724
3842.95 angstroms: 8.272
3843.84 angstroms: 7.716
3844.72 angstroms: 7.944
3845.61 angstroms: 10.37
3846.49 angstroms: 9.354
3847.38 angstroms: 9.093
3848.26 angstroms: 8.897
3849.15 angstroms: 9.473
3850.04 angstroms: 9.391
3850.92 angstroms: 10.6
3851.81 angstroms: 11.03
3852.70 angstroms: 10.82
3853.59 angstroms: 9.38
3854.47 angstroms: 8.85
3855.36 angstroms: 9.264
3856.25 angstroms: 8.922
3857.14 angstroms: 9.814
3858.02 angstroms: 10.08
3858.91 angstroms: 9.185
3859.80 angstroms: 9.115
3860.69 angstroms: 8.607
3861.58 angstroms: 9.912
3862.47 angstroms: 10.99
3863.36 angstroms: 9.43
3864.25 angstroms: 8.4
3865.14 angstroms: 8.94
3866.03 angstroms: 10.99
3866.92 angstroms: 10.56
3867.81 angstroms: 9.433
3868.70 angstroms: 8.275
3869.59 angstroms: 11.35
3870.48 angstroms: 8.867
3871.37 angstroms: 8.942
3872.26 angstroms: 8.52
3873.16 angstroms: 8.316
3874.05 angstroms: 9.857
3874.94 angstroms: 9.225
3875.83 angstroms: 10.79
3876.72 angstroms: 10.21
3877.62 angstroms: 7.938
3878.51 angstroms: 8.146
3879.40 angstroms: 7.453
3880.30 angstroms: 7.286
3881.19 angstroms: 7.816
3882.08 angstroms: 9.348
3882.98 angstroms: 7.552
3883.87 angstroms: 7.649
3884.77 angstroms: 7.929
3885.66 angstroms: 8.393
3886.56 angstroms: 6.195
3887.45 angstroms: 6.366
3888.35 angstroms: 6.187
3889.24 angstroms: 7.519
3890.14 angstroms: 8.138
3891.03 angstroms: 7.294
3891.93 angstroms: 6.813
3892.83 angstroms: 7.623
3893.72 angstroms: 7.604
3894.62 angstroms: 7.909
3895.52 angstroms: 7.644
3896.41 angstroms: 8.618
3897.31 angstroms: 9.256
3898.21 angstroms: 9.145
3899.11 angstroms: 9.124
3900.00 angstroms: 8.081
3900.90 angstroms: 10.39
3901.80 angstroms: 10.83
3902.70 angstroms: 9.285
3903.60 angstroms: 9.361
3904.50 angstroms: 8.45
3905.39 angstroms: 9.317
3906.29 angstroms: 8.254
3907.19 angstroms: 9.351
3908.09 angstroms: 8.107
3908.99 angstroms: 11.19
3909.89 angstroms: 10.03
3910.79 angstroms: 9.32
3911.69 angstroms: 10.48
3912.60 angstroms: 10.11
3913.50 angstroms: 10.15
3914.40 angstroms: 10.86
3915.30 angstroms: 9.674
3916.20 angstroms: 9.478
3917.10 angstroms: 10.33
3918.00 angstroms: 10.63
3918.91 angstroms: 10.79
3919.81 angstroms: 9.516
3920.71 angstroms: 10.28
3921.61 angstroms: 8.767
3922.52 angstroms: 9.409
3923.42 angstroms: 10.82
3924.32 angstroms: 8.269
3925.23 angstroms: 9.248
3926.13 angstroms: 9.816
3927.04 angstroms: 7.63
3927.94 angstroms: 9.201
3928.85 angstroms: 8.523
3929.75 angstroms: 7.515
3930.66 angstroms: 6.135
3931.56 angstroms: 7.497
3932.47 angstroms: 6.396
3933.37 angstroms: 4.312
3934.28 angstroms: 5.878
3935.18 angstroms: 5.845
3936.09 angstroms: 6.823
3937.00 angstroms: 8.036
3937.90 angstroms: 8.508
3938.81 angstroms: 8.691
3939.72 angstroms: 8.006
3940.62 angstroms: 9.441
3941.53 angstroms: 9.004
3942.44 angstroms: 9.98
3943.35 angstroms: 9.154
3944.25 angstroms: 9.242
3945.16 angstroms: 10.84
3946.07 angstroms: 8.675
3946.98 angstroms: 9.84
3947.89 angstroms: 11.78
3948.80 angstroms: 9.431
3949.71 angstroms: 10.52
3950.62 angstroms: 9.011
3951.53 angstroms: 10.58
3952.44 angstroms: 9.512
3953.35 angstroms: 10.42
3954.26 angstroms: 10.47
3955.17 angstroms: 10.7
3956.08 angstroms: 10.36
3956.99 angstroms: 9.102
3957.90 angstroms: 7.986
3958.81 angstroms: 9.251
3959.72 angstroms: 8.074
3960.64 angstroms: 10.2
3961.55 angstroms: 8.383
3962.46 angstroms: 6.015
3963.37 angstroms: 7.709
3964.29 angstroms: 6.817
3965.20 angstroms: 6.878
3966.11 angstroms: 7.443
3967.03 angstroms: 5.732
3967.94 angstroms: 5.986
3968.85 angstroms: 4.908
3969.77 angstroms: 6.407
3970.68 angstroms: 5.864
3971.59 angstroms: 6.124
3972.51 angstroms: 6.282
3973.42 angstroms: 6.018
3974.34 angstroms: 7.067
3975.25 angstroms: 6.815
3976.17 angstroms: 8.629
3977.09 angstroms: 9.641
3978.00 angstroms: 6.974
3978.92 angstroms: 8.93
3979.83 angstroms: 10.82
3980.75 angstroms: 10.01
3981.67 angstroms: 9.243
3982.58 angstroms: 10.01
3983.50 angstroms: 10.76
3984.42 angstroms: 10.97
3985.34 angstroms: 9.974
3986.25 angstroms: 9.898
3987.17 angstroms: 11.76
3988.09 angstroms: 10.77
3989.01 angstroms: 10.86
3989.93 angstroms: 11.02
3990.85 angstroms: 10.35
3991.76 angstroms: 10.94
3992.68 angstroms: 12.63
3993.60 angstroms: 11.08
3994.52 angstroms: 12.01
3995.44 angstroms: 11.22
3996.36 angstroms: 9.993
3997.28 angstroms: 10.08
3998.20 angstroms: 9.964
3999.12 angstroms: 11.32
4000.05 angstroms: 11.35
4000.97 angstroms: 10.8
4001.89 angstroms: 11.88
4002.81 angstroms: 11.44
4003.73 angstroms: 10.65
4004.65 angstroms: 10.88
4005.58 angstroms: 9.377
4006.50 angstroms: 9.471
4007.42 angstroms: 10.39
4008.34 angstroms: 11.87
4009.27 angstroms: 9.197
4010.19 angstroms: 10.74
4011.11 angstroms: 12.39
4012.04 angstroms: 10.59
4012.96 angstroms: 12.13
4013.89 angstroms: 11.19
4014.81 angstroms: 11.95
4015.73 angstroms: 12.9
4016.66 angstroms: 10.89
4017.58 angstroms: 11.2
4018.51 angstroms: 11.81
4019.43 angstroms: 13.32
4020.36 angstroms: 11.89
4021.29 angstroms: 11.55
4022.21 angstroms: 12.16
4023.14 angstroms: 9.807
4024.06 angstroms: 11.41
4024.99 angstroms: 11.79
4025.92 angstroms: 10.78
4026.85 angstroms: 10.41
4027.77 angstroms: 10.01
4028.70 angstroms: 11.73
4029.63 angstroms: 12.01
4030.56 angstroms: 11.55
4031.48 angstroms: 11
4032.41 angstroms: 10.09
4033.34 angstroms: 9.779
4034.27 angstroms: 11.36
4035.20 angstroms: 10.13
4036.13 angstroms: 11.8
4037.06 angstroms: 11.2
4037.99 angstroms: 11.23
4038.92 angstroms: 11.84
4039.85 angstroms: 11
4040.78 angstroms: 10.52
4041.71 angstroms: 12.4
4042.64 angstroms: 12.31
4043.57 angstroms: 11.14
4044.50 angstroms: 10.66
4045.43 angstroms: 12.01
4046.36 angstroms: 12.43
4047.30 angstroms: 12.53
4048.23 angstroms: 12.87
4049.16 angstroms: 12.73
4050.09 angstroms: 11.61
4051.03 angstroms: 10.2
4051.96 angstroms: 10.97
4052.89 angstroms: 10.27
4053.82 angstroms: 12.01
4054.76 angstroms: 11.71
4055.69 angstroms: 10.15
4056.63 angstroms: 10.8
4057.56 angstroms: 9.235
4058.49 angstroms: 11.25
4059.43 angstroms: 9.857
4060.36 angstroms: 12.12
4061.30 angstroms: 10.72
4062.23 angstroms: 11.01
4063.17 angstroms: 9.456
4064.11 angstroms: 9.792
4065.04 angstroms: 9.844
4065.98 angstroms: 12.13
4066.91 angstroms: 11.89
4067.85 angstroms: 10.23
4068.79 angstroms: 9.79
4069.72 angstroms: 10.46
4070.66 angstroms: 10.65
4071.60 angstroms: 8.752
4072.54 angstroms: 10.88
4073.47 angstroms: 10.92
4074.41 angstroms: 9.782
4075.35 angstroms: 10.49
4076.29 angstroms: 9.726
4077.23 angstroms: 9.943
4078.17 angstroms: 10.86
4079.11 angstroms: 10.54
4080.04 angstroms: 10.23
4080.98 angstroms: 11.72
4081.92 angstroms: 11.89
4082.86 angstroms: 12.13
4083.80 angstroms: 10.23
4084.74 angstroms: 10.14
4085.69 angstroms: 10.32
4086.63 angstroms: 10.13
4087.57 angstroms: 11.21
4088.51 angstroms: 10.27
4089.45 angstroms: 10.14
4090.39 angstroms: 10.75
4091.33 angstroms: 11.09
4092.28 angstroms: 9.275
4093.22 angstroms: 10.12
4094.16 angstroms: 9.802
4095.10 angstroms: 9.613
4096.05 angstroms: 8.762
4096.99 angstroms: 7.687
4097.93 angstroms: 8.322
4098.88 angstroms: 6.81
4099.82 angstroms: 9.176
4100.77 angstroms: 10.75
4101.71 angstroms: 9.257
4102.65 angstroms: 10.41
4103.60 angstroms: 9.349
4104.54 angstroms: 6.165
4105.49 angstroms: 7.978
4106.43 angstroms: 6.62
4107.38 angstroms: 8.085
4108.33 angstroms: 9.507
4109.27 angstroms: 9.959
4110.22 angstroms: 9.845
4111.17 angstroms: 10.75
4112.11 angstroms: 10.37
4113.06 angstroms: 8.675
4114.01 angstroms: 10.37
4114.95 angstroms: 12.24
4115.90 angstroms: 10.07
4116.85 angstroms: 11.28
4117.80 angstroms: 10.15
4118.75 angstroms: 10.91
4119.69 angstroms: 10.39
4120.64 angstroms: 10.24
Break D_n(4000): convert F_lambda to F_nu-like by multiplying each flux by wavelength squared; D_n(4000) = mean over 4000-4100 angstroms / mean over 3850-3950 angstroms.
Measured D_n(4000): 1.3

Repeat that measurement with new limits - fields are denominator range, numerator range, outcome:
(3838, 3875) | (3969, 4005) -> 1.14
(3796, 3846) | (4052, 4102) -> 1.50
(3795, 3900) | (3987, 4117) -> 1.42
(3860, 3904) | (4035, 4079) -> 1.38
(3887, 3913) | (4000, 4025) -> 1.37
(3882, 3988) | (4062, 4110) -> 1.23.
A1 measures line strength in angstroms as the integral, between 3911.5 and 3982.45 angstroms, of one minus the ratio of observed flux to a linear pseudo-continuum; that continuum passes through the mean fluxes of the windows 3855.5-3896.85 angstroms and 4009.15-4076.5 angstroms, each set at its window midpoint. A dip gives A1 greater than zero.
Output 7.8 angstroms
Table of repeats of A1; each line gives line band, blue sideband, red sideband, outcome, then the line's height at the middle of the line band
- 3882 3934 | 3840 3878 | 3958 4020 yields 4.28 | 9.46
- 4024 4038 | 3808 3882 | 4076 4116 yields -2.20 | 9.5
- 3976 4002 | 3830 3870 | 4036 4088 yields -0.87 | 10.1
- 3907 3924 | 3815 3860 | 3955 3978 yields -4.70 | 7.8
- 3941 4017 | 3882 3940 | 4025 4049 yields 3.38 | 10.1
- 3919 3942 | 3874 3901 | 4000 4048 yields 2.31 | 9.11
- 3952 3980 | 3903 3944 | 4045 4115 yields 4.08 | 9.24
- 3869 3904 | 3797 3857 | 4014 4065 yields 2.22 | 9.01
